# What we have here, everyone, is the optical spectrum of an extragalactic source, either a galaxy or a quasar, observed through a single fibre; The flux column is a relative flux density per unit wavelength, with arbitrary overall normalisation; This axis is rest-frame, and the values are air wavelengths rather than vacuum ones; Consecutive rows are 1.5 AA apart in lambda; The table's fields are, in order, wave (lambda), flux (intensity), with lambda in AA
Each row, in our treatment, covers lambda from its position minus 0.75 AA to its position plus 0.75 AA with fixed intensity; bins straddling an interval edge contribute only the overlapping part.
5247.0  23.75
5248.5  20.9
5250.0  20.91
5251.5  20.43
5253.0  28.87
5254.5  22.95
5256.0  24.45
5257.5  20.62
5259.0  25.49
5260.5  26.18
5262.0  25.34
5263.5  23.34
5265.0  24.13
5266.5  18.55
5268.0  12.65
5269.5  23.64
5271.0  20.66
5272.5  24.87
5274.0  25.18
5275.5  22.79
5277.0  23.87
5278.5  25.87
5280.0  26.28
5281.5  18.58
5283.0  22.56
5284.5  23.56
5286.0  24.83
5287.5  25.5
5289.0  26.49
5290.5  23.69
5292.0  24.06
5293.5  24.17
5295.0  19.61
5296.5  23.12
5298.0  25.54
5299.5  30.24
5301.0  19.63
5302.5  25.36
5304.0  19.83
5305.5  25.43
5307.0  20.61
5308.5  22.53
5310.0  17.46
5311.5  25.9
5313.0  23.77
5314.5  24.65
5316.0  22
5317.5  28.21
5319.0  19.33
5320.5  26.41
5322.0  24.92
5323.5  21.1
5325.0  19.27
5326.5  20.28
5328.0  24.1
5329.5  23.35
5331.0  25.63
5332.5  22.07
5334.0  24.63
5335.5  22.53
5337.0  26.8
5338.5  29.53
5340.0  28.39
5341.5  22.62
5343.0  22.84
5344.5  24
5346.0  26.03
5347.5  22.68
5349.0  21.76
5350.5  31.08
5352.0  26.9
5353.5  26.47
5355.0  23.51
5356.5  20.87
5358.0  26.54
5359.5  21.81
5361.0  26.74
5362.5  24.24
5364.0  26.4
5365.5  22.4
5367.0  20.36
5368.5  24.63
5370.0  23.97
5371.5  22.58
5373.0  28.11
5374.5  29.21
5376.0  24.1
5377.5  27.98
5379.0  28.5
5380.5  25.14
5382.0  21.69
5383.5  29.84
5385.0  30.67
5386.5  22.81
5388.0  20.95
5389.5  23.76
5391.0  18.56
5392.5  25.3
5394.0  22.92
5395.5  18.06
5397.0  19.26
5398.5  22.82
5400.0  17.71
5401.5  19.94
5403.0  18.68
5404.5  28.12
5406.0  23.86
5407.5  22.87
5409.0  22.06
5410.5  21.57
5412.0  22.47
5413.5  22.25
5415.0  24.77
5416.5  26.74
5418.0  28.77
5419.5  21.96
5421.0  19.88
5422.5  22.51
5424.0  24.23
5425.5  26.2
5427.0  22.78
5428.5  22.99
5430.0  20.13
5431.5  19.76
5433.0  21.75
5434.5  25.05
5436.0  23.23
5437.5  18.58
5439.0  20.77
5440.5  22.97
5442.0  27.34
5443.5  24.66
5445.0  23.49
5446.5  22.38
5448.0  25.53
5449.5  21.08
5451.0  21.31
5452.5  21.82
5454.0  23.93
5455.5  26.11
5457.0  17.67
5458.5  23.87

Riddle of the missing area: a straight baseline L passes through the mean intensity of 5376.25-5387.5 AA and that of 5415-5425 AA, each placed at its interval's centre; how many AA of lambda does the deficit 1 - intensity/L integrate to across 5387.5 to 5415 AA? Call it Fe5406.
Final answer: 3.72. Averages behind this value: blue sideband 26.4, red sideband 24.1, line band 21.8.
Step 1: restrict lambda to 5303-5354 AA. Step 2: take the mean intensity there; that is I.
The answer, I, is 23.9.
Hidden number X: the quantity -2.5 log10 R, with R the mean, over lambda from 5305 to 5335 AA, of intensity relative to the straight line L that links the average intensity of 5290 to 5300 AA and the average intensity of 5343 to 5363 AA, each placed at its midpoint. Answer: 0.06 mag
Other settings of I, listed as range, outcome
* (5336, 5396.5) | 24.7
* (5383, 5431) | 22.9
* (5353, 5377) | 24.5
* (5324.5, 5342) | 24.2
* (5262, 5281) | 22.7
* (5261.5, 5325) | 23.2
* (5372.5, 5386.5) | 27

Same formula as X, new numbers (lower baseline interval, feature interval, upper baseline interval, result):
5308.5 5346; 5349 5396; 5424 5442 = -0.07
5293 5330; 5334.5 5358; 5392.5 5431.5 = -0.10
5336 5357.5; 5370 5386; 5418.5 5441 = -0.11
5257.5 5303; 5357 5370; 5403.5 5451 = -0.03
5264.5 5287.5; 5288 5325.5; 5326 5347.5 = 0.01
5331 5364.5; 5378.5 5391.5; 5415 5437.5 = -0.03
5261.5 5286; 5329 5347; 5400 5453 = -0.10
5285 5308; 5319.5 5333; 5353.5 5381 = 0.06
